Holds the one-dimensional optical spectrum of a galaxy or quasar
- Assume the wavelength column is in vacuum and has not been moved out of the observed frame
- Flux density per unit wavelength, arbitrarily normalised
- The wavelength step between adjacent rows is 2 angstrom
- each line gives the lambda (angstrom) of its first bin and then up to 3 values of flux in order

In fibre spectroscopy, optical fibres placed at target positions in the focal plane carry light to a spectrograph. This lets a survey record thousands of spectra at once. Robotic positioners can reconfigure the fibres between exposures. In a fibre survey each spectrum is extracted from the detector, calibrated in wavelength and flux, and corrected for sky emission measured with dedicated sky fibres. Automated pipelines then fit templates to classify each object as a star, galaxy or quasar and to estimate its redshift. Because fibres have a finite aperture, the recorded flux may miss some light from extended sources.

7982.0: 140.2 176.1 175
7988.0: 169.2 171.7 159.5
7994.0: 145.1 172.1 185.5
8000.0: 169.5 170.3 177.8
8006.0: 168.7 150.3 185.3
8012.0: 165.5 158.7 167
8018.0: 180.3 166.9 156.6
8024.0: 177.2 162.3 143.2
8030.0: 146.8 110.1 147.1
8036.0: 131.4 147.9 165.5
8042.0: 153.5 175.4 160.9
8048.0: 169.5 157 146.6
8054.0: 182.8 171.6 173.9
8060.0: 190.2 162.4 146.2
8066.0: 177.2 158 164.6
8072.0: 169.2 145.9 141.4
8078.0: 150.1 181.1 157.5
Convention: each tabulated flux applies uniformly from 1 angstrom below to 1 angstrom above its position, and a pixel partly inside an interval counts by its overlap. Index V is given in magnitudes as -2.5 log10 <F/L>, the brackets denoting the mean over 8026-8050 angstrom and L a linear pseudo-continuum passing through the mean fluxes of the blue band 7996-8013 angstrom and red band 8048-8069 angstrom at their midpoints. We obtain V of 0.12 mag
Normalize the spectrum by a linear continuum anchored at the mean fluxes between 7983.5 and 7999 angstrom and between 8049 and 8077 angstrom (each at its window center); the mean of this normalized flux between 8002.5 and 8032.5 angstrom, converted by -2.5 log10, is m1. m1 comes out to 0.032 mag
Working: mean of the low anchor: 169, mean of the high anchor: 163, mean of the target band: 162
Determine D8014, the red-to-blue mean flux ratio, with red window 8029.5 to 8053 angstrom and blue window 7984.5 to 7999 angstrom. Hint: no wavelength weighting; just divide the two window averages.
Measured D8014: 0.90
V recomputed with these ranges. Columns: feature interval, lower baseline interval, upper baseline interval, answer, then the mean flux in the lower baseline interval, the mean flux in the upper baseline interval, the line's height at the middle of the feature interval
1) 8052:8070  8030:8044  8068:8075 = -0.091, 145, 160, 155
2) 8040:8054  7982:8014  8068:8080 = -0.011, 168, 157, 161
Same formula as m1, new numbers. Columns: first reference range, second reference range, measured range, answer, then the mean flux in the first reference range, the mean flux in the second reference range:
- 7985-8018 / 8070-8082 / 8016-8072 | 0.014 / 169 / 158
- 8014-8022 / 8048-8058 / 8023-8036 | 0.144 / 168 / 166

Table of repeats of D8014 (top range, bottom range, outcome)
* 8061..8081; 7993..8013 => 0.94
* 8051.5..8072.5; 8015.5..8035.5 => 1.08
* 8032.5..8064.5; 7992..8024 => 0.96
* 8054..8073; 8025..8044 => 1.15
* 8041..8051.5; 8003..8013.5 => 0.96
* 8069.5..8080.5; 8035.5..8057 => 0.98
